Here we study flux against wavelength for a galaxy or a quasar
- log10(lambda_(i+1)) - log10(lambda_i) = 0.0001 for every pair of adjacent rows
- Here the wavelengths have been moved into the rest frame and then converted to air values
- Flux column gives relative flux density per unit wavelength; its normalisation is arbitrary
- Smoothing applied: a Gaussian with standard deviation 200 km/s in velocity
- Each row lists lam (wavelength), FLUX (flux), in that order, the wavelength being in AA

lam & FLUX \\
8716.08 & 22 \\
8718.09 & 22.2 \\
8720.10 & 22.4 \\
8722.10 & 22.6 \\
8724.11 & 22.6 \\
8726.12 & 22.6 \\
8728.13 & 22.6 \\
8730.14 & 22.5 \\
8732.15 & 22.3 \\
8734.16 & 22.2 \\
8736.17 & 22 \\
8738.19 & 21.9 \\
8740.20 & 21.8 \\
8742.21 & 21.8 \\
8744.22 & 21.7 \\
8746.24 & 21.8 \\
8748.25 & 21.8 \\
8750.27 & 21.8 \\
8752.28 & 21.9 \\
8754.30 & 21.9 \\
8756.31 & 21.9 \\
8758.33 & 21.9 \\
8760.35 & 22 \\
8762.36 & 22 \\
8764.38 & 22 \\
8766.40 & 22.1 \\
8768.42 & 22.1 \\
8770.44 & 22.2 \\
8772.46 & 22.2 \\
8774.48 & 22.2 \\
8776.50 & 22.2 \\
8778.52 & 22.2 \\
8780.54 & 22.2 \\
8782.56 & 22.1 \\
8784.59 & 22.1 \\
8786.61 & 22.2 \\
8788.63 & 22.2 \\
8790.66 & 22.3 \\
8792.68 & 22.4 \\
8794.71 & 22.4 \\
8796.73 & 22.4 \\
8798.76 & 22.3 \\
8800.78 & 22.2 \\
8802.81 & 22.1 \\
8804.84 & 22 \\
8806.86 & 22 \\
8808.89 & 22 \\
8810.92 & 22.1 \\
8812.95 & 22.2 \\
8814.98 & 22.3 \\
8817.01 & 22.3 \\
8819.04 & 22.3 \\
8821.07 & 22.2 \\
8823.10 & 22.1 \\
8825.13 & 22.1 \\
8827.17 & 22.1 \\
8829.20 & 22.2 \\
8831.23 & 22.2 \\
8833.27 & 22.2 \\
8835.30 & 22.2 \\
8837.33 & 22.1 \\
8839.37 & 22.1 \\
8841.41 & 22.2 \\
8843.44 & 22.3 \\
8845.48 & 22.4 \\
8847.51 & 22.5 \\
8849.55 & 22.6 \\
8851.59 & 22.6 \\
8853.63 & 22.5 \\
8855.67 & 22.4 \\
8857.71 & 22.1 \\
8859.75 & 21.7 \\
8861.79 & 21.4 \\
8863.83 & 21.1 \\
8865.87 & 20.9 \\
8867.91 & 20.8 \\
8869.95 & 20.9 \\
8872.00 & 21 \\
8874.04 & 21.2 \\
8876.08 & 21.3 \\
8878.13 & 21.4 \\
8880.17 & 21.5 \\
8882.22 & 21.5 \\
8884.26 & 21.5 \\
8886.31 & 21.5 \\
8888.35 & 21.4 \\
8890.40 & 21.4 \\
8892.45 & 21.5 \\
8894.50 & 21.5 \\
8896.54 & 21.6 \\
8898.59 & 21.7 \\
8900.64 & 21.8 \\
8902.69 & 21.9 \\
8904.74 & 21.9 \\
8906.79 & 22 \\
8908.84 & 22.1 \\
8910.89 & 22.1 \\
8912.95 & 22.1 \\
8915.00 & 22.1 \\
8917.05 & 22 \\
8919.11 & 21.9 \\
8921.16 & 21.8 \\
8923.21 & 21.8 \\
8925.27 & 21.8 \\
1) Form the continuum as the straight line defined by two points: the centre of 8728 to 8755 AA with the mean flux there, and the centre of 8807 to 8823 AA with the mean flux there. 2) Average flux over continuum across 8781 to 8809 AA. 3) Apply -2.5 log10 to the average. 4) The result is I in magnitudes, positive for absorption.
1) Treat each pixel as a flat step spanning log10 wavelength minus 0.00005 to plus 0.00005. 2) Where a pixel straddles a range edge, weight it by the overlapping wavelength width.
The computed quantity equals 0.00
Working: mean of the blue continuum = 22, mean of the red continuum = 22.2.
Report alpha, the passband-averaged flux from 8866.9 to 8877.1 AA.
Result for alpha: 21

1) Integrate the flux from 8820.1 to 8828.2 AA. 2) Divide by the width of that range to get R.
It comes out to 22.1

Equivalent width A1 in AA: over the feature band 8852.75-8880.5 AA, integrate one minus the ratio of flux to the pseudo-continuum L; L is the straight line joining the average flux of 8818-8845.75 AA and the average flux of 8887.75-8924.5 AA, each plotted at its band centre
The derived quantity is 0.7 AA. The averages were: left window 22.2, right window 21.8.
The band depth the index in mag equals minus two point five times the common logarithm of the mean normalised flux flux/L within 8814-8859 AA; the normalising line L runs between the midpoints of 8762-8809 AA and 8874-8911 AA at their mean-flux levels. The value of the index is -0.02 mag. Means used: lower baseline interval 22.2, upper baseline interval 21.6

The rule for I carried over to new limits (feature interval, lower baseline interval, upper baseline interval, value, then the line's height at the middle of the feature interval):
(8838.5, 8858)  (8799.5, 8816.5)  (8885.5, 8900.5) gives -0.03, 21.8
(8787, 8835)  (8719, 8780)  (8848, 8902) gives -0.02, 21.8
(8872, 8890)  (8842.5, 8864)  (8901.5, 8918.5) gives 0.04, 22.1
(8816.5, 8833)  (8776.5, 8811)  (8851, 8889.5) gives -0.01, 21.9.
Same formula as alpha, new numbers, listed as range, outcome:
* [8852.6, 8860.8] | 22.2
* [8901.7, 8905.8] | 21.9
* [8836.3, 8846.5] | 22.2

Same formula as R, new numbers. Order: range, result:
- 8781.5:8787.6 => 22.1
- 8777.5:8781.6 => 22.2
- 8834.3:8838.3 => 22.2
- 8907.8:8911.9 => 22.1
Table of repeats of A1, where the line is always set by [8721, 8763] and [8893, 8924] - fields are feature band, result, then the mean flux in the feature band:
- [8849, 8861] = -0.2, 22.3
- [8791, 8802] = -0.2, 22.3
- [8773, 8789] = -0.1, 22.2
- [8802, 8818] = -0.1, 22.1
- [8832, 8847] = -0.2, 22.2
